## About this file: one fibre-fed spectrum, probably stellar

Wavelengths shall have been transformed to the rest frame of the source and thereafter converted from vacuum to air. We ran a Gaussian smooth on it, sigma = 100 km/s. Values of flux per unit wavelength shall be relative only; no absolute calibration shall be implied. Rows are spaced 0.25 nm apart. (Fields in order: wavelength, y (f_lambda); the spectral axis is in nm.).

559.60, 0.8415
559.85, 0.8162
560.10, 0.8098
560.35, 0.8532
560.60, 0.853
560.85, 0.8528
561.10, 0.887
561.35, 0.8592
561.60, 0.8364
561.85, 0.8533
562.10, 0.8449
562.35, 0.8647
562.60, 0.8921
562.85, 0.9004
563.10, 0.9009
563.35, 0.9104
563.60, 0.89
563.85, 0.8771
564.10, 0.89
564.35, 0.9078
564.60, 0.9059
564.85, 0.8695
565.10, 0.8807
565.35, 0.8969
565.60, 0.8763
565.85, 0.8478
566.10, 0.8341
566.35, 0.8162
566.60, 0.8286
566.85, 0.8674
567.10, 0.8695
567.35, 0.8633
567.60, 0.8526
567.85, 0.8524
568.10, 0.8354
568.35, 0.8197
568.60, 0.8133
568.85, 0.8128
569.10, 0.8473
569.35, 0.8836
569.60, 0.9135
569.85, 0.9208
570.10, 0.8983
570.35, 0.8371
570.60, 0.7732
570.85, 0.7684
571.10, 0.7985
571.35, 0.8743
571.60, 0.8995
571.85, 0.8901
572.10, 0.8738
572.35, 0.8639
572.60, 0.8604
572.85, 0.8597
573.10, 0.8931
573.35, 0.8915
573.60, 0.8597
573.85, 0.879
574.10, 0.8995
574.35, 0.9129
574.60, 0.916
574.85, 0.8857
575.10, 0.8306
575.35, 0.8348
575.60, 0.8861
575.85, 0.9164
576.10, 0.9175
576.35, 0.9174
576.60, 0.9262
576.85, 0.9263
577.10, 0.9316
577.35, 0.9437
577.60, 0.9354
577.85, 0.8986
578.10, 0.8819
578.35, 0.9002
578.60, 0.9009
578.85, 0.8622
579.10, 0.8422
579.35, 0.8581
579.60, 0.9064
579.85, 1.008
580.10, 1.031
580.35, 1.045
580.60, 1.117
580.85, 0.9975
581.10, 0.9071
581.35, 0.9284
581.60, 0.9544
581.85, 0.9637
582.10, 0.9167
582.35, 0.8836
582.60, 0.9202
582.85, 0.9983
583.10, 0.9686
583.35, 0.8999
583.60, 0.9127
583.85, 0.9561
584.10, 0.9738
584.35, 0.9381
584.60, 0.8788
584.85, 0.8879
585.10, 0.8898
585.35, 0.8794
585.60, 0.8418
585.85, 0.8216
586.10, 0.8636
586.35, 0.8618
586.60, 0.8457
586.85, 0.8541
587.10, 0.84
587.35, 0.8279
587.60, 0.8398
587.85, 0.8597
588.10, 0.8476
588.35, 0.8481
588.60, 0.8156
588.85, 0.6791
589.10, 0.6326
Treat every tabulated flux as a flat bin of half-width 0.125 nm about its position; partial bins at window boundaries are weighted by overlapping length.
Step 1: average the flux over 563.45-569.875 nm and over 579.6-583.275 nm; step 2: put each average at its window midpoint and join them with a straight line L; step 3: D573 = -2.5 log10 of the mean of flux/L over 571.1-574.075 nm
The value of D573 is 0.04 mag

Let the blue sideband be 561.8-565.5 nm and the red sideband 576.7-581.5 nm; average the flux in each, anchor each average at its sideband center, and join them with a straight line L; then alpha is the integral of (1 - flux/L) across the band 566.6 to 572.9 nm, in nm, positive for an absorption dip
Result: 0.37 nm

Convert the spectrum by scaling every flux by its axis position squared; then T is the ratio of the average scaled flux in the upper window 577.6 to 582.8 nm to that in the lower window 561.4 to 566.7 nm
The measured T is 1.1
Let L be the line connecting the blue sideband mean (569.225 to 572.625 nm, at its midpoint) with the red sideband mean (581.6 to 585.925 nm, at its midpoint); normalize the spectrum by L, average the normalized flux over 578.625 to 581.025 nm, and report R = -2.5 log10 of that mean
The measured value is -0.07 mag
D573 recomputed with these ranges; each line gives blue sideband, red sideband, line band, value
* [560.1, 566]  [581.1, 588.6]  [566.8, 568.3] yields 0.03 mag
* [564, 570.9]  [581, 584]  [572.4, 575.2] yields 0.01 mag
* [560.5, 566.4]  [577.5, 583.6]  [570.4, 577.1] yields 0.04 mag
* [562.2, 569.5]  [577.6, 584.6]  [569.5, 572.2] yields 0.04 mag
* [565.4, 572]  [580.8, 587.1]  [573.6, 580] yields -0.02 mag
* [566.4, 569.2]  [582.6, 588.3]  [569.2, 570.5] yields -0.05 mag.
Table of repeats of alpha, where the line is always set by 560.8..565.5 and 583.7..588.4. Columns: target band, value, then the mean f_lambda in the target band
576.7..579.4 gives -0.08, 0.9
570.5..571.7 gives 0.08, 0.822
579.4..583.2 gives -0.41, 0.968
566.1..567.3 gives 0.05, 0.845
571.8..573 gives 0.01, 0.869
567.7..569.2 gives 0.08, 0.83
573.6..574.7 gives -0.03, 0.897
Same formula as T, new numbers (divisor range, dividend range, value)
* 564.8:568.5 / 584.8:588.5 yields 1.07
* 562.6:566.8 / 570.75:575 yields 1.02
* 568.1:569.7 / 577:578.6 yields 1.11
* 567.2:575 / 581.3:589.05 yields 1.07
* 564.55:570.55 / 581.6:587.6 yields 1.11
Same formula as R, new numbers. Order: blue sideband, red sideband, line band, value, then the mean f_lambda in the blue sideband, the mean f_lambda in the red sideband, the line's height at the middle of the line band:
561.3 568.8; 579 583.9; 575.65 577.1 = 0.005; 0.865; 0.951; 0.924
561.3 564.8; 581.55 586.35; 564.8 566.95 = 0.035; 0.881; 0.911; 0.885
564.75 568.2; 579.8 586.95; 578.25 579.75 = 0.036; 0.857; 0.929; 0.91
